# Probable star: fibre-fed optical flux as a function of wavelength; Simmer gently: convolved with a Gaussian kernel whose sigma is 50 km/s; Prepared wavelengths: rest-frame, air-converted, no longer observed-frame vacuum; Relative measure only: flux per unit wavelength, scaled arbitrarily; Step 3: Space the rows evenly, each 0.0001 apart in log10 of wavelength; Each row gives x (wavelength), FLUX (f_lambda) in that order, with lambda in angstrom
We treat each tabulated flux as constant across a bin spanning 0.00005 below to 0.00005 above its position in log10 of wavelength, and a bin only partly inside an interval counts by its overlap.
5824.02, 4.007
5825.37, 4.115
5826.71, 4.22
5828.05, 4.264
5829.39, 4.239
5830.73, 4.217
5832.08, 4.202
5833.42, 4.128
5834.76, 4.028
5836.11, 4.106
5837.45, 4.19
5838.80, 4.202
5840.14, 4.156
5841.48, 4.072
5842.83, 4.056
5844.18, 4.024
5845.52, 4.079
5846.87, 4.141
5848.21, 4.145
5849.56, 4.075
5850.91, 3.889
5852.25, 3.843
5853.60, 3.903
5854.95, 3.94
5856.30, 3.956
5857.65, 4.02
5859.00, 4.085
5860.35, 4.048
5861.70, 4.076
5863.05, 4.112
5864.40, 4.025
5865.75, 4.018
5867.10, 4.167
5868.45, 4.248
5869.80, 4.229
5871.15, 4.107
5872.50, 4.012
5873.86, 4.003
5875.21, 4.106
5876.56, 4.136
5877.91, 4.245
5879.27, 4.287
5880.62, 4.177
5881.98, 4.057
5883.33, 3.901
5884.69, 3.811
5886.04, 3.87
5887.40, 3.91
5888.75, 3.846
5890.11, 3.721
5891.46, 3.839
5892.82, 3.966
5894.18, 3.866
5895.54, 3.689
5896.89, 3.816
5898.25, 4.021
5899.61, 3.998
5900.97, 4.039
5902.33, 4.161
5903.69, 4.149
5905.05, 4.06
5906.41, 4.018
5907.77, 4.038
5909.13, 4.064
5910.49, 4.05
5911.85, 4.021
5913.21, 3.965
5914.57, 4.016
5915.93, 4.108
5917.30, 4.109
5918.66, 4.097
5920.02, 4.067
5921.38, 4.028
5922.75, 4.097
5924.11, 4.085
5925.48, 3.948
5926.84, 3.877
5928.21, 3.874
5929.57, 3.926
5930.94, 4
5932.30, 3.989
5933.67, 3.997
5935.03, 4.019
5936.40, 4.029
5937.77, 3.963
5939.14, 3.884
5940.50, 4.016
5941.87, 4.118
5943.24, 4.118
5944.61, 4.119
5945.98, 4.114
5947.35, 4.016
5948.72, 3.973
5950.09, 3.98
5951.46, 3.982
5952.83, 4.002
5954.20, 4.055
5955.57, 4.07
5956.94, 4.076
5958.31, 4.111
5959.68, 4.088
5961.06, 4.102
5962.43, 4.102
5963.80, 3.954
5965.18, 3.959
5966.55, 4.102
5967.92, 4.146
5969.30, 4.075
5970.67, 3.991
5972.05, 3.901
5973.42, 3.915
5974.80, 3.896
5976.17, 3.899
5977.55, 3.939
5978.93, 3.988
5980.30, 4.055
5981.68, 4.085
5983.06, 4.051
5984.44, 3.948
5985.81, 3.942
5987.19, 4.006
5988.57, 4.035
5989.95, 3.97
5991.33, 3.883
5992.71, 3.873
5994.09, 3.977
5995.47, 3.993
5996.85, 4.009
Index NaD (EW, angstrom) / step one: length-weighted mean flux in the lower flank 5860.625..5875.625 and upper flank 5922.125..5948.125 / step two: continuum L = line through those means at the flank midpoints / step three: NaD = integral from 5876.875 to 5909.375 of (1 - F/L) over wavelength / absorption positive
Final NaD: 0.7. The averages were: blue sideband 4.1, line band 3.98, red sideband 4.01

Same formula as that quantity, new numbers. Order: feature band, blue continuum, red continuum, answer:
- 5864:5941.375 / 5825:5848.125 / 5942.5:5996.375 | 1.25 angstrom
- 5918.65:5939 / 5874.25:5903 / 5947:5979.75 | 0.01 angstrom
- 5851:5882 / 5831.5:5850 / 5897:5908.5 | 0.08 angstrom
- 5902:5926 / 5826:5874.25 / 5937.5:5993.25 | -0.07 angstrom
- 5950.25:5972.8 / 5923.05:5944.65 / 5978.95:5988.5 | -0.20 angstrom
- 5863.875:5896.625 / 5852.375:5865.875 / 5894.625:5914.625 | 0.00 angstrom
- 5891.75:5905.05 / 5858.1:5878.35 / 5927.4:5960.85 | 0.34 angstrom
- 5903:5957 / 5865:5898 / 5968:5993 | -0.52 angstrom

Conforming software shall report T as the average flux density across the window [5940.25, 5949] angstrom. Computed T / 4.07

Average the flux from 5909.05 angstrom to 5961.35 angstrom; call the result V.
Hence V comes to 4.03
